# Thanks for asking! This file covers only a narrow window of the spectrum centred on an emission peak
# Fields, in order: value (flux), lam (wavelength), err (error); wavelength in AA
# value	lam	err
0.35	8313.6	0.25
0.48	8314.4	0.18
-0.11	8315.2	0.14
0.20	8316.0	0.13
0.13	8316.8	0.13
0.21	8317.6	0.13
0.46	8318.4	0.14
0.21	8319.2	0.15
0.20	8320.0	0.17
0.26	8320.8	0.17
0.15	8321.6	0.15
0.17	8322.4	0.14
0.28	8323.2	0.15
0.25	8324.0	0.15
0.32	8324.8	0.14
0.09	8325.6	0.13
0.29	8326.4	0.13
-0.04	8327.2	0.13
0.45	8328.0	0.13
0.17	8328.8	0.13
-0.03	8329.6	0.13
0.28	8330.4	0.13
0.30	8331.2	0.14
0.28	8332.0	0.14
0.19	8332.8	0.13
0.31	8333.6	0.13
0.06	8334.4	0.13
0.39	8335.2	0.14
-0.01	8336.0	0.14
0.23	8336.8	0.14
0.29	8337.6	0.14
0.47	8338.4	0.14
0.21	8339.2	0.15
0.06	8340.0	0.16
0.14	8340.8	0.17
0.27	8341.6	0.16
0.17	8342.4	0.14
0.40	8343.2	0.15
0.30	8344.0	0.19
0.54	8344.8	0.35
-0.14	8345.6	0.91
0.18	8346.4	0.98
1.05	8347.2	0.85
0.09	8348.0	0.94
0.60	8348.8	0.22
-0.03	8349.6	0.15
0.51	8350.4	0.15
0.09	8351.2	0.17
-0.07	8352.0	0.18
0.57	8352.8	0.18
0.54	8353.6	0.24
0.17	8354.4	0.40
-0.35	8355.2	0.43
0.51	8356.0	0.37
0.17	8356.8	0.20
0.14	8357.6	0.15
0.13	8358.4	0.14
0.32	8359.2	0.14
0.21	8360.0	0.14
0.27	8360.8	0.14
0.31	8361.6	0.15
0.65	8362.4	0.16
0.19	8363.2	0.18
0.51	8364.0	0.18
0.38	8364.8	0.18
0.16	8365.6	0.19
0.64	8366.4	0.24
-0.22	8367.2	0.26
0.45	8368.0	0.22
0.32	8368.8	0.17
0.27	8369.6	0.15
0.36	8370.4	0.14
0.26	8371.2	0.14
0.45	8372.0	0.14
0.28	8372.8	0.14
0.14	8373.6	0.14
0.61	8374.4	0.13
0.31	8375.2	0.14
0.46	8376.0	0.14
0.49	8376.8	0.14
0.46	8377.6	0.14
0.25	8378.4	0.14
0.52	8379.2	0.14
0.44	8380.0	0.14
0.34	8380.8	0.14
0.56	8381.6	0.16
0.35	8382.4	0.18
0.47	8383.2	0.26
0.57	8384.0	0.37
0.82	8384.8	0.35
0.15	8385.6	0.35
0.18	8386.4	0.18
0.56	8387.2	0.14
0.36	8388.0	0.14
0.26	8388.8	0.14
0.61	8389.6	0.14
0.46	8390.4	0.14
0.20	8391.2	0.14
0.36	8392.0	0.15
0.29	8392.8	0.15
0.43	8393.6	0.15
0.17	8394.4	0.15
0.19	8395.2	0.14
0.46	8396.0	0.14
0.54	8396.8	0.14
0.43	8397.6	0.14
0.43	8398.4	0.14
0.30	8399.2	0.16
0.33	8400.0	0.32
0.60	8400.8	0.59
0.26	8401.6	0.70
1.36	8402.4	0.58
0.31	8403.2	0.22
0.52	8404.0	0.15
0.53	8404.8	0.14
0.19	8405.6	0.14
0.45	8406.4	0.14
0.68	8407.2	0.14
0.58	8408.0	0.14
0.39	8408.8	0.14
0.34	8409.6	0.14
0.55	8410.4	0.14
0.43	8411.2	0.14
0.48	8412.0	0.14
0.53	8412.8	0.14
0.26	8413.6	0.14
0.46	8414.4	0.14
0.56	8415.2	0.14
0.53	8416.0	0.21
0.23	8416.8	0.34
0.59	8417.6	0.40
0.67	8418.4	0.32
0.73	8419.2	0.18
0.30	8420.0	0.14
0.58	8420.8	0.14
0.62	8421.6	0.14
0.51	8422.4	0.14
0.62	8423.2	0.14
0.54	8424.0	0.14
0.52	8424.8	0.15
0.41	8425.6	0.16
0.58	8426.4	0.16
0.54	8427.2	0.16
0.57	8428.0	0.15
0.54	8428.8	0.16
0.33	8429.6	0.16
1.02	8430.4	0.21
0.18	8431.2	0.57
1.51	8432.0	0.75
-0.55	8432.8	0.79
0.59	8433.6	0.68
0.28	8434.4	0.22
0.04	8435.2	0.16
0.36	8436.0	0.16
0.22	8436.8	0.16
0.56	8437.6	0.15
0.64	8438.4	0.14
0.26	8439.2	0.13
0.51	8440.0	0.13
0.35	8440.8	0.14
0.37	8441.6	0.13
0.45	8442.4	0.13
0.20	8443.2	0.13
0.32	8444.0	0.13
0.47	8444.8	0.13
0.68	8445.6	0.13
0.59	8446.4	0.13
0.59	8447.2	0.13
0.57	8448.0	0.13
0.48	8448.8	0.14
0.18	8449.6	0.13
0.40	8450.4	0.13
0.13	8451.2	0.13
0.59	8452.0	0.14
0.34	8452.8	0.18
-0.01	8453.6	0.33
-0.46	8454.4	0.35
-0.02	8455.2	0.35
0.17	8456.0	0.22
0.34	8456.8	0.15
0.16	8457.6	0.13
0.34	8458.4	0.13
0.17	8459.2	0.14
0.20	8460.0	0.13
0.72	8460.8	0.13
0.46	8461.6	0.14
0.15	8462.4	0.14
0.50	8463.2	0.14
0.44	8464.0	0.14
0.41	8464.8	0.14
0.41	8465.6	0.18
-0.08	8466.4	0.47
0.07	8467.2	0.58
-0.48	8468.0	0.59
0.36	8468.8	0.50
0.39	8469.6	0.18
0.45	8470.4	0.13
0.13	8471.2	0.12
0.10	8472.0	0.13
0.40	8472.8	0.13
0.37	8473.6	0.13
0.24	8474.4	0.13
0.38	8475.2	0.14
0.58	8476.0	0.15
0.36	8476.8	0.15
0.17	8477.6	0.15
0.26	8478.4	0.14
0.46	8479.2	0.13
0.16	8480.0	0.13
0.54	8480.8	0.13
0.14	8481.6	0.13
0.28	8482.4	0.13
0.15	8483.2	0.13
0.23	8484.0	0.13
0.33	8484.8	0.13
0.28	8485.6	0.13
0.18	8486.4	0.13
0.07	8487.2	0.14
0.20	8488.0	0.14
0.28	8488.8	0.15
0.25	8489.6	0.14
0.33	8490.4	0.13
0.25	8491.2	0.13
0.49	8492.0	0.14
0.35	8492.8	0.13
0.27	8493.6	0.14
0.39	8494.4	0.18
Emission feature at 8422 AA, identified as Mg II 2798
